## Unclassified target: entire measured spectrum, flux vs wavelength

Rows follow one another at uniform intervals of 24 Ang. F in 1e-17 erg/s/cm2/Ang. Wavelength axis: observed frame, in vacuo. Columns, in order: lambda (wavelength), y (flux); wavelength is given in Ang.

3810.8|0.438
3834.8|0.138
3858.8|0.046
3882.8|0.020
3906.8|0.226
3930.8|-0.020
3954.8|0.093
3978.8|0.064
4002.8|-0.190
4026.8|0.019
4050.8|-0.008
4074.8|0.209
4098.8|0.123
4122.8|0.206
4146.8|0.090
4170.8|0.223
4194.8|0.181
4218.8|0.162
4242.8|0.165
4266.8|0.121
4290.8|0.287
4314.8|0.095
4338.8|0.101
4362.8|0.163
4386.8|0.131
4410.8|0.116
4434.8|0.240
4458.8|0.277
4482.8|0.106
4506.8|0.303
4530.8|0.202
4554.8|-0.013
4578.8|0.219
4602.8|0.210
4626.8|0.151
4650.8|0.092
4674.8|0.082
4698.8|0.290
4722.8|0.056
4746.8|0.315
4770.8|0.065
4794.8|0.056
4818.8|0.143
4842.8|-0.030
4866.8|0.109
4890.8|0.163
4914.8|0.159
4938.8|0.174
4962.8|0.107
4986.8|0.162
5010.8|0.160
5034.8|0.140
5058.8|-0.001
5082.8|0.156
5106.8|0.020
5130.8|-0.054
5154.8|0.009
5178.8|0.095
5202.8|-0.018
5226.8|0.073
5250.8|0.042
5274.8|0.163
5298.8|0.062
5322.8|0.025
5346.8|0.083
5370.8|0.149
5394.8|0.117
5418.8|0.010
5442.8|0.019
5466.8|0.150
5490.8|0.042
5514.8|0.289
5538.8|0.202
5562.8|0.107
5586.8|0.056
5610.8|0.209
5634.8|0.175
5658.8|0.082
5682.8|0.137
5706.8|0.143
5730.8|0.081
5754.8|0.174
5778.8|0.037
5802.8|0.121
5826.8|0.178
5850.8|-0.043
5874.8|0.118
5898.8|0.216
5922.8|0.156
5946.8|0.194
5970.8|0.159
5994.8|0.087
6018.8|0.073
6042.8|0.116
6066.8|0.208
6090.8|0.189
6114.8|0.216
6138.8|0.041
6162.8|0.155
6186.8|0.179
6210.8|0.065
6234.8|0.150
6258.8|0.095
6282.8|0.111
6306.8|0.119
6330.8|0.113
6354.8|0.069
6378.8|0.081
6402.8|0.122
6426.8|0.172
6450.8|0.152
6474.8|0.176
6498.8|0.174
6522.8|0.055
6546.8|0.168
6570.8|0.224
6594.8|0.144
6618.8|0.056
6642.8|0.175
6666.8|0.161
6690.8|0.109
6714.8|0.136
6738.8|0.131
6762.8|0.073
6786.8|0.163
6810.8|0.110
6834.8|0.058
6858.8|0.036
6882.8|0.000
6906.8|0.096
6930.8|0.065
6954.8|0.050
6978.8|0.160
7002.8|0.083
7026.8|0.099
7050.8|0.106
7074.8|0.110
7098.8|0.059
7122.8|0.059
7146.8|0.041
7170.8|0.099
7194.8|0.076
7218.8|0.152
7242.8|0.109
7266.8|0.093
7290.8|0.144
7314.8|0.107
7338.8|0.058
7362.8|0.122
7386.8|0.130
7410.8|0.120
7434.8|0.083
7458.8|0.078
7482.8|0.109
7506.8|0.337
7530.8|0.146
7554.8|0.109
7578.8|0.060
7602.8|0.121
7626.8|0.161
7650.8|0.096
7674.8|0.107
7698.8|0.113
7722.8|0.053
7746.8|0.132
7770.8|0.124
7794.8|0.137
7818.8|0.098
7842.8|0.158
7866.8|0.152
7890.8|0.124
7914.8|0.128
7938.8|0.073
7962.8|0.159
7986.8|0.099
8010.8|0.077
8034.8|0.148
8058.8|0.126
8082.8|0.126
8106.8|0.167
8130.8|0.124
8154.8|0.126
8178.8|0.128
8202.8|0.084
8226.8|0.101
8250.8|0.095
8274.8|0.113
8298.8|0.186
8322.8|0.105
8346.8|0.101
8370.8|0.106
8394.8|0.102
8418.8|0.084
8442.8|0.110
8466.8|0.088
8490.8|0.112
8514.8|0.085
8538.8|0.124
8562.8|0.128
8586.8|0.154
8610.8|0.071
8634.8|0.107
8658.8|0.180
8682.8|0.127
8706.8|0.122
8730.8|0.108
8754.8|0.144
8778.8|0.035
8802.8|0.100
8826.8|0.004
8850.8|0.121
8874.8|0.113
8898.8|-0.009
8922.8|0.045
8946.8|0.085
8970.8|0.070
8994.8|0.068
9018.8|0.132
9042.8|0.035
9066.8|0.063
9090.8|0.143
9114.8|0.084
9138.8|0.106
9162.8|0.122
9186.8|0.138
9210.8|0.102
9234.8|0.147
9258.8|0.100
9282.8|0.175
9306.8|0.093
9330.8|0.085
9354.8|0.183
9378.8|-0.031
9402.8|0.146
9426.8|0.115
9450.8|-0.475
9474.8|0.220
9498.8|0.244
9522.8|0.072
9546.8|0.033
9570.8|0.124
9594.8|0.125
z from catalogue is 1.016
